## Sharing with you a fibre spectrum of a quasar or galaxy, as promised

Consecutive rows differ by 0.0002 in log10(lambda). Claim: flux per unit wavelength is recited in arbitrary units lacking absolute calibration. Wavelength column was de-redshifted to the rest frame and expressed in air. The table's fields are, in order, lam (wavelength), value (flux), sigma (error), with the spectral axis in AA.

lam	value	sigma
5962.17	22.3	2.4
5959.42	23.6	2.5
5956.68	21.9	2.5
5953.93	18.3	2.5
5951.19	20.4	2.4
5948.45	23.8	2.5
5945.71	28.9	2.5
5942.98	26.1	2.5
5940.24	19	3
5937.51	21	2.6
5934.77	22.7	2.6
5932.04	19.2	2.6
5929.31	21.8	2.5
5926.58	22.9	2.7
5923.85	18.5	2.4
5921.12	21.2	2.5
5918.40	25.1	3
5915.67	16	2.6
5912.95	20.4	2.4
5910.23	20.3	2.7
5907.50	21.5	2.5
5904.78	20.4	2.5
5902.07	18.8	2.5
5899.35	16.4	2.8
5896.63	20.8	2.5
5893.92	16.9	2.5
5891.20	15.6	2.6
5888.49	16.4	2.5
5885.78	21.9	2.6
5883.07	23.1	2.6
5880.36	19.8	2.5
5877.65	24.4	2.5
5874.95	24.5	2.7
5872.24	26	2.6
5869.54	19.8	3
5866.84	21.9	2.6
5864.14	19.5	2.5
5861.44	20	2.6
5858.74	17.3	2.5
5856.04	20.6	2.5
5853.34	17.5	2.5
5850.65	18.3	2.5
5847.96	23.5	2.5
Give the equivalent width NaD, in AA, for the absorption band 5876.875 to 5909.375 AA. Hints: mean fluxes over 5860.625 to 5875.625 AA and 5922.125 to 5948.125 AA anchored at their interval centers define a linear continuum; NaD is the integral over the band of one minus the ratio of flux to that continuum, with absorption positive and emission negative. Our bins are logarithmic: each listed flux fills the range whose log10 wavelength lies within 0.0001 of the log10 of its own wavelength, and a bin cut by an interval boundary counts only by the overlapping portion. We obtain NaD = 3.6 AA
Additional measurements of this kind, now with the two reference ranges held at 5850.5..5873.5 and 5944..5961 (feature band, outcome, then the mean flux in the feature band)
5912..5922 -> 0.5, 20.7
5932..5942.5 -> 0.6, 21.1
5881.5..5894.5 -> 1.3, 18.9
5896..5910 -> 1.2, 19.6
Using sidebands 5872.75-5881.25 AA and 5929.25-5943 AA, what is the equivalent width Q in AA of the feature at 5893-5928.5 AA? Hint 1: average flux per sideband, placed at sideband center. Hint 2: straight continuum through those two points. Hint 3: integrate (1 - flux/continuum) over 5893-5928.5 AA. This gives 3.4 AA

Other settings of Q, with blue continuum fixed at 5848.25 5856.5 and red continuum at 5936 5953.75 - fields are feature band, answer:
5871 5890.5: -1.7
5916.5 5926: 0.2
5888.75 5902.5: 2.2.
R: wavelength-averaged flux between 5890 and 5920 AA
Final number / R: 19.3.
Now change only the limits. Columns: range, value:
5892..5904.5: 18.3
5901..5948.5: 21.5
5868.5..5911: 20.4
